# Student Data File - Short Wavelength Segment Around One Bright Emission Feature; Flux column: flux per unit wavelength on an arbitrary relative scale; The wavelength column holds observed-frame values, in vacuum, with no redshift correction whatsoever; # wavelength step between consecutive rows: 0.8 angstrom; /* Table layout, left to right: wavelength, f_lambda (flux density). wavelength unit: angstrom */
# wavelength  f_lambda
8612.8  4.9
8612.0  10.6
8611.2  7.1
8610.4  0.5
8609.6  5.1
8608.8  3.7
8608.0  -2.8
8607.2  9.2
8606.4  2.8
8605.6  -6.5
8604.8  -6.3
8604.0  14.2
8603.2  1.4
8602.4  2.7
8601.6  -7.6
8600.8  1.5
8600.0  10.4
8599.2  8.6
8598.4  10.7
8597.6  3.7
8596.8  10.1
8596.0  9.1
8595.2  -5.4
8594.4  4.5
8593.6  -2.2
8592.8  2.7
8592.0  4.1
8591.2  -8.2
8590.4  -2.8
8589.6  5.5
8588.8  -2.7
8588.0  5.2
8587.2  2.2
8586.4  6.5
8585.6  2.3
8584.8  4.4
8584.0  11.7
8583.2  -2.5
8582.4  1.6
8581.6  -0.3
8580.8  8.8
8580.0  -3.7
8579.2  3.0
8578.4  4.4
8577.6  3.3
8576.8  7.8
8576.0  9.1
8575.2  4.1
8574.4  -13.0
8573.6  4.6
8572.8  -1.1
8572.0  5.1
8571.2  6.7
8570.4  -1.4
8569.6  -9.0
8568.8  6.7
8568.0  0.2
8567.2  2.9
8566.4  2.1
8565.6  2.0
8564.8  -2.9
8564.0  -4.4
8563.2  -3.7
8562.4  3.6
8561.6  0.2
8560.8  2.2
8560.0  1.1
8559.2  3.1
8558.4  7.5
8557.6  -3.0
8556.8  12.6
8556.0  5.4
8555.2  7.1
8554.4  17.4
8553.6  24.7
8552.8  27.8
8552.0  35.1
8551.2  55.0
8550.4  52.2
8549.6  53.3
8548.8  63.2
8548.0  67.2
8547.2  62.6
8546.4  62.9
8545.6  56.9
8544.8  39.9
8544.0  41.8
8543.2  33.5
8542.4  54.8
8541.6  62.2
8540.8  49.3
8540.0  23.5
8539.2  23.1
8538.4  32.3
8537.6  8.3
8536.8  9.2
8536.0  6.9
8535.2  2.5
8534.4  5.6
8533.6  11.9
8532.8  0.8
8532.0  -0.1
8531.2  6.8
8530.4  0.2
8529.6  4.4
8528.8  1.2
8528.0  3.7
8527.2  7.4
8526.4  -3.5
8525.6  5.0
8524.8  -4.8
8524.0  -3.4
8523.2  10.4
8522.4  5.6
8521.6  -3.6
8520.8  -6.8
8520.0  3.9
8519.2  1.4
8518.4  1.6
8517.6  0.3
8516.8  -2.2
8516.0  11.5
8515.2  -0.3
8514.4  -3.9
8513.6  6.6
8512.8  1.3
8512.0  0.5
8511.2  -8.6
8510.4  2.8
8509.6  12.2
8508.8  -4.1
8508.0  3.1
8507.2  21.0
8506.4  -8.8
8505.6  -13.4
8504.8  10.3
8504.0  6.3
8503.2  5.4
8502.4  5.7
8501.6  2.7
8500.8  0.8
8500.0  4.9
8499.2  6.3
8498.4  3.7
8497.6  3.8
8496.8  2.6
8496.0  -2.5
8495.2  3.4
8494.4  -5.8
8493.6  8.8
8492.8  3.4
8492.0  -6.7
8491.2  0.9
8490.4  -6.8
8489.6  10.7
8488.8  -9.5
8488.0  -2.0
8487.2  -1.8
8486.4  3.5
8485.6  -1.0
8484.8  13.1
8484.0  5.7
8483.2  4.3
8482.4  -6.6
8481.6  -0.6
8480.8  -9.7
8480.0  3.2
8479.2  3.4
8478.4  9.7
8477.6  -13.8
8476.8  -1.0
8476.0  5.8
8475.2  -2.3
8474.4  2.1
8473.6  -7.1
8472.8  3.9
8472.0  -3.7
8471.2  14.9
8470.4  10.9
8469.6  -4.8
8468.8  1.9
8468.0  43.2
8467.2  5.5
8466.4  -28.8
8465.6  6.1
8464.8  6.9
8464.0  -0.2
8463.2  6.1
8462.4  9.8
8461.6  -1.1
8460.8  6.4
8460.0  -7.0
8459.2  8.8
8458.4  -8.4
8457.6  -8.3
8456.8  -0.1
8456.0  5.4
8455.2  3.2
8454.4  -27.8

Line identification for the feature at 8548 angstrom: [O II]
